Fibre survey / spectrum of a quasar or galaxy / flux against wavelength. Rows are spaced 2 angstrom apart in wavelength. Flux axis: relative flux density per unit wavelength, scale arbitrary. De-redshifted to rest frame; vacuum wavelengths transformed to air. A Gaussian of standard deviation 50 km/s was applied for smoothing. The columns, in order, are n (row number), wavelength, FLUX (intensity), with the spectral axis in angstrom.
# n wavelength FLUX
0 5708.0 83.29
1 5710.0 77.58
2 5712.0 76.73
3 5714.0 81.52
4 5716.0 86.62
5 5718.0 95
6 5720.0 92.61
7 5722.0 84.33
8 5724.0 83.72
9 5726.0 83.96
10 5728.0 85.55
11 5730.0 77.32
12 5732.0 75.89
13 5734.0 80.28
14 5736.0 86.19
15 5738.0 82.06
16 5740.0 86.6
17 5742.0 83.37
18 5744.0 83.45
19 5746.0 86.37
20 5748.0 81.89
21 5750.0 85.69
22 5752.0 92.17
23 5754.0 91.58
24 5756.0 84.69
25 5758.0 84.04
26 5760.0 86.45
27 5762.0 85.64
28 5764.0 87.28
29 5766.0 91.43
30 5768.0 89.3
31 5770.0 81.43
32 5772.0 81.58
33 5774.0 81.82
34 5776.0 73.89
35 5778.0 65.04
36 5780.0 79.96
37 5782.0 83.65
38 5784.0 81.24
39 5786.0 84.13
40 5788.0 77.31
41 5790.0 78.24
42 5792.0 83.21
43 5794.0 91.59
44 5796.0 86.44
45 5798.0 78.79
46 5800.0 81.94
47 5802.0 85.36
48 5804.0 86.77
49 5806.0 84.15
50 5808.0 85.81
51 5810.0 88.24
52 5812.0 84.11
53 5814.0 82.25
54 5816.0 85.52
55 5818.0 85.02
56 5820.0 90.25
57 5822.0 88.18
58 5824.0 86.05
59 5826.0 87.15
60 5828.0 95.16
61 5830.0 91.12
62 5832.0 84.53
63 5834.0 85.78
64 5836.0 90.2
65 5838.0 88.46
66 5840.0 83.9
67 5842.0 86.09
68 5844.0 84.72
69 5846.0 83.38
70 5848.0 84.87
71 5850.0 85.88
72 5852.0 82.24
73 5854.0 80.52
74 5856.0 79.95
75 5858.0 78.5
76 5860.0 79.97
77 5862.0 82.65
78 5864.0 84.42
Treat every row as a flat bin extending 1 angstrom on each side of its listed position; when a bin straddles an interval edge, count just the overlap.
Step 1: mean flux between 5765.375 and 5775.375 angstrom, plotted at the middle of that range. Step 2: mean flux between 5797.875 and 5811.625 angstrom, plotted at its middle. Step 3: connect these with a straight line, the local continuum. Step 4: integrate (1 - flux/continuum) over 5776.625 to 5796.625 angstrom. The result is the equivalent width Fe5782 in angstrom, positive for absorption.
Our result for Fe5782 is 0.9 angstrom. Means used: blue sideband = 84.5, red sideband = 84.8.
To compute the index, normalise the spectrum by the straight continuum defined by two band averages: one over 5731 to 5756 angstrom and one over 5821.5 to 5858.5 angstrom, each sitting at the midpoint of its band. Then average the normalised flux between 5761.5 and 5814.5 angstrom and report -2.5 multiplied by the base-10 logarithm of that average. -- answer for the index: 0.028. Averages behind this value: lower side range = 84.6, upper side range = 85.7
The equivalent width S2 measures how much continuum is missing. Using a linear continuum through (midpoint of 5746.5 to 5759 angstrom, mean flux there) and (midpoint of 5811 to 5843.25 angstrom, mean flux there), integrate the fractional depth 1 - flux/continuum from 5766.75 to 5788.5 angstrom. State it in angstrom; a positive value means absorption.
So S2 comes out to 1.7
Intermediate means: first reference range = 86.7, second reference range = 87.1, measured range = 80.1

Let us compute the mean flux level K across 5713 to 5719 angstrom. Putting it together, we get 87.7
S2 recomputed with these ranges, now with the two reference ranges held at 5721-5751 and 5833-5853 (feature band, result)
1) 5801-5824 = -0.30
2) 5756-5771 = -0.47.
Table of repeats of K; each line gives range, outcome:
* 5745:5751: 84.6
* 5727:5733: 79.6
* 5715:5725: 88.5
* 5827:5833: 90.3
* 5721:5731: 83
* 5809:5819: 85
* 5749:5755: 89.8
